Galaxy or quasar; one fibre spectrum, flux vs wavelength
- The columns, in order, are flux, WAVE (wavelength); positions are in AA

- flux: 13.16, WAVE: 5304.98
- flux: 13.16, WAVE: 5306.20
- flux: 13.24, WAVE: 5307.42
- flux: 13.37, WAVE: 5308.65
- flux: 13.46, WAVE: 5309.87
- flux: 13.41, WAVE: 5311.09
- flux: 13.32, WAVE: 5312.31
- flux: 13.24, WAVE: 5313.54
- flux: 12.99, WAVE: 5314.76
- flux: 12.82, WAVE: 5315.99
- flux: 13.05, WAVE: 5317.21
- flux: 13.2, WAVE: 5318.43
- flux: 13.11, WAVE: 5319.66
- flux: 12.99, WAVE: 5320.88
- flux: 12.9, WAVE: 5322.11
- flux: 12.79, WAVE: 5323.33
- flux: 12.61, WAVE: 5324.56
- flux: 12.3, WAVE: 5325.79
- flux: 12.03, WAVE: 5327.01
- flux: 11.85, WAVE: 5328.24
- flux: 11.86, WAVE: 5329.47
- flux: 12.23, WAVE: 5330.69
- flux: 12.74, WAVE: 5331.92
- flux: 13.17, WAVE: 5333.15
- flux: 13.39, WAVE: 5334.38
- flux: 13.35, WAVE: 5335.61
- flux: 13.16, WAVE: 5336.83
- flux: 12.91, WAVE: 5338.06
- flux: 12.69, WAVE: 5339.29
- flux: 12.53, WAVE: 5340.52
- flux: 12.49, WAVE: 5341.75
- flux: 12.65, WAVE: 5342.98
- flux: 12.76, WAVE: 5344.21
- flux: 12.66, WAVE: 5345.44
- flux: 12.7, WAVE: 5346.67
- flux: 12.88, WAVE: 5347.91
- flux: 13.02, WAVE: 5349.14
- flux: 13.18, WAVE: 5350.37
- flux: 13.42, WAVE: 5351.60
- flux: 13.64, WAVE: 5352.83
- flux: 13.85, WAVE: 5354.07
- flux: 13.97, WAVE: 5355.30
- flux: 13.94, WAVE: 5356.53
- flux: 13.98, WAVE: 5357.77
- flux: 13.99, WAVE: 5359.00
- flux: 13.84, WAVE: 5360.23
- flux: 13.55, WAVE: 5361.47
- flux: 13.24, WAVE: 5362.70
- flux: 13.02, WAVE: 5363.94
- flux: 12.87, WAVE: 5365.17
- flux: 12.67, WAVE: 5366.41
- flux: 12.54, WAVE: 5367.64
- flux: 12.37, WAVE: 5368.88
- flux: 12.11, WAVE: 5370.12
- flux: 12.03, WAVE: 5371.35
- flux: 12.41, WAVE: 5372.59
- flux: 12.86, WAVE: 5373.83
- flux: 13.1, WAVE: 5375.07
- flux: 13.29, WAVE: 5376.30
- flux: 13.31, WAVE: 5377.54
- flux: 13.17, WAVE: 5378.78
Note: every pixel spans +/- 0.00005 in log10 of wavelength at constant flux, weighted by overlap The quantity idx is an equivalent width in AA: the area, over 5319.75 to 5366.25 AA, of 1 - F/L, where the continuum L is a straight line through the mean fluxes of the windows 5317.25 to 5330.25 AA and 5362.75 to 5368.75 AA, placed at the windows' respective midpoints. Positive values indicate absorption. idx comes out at -1.20 AA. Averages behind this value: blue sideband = 12.6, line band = 13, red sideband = 12.8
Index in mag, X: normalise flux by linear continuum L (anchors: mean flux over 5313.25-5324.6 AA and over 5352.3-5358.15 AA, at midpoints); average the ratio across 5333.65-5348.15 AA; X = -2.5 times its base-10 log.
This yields 0.05 mag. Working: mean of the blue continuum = 13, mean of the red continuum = 13.9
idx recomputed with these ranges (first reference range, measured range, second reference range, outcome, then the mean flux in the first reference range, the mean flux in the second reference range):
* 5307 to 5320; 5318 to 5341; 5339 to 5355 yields 0.6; 13.2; 13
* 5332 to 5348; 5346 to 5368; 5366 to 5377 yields -1.1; 12.9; 12.6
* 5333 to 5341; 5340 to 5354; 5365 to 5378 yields 0.0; 13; 12.7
